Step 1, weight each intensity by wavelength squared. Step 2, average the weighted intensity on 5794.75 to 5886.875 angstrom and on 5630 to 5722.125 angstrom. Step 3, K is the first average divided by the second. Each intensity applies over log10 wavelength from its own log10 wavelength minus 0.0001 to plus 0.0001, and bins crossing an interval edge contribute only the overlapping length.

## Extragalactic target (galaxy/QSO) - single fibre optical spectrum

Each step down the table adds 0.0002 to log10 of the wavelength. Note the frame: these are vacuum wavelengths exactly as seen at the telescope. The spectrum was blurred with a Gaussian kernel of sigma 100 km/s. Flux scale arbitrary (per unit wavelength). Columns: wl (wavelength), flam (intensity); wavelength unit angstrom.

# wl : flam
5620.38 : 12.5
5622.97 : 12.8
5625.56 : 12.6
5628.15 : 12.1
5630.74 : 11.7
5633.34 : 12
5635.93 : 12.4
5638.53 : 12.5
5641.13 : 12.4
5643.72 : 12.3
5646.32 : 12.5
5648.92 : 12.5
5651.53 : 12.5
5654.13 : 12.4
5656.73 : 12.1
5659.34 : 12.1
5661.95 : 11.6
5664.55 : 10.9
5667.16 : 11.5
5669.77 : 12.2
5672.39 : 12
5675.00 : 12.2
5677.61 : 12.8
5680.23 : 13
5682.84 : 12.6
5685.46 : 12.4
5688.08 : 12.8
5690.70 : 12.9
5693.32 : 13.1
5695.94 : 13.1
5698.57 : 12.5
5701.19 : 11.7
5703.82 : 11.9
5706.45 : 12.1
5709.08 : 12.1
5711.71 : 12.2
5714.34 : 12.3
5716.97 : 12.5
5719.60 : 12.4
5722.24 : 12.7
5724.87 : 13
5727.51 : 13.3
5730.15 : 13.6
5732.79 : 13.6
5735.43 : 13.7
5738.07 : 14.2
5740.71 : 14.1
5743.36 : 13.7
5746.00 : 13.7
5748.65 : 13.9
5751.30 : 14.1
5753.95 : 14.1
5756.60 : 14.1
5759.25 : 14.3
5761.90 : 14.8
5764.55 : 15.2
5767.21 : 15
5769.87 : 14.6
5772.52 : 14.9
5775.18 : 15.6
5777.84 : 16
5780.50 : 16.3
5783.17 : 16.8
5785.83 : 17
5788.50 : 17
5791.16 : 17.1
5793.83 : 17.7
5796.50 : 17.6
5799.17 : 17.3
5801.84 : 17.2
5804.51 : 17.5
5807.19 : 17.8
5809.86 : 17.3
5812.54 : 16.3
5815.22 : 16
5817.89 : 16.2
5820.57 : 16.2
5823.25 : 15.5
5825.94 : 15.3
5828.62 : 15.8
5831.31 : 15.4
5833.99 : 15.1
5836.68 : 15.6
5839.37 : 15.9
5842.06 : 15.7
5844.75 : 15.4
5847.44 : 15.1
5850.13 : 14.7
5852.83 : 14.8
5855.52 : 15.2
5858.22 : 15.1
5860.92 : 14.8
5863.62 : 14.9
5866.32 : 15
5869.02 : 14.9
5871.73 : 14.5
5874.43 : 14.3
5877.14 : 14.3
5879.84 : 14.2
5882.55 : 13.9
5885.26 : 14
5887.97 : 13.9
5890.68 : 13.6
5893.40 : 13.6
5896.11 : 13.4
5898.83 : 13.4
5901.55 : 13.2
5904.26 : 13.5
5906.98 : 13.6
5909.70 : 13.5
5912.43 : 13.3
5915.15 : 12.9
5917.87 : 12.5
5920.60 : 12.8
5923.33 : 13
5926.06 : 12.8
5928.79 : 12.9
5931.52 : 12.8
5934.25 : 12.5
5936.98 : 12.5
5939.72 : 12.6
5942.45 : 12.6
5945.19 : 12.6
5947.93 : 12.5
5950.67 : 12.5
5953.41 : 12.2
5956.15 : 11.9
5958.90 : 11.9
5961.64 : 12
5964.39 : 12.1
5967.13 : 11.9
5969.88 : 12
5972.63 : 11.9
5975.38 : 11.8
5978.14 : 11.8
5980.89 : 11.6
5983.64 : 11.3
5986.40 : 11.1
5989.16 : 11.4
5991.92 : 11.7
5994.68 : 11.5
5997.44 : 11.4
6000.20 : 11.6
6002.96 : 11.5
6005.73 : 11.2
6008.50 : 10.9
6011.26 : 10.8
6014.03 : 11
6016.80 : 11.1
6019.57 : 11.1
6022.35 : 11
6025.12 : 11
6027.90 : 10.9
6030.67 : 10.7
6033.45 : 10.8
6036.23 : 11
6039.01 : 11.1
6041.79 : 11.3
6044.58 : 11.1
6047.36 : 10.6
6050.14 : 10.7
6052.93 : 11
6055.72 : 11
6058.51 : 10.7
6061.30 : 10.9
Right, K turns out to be 1.3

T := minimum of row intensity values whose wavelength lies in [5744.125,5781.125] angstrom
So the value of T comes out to 13.7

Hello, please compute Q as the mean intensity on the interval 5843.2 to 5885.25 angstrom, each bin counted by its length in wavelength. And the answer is 14.7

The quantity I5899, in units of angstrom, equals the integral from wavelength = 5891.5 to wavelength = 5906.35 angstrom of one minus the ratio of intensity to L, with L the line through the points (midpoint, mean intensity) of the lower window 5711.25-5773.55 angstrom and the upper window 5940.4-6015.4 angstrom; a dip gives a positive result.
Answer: -1.2 angstrom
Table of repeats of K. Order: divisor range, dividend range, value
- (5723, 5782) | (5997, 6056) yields 0.84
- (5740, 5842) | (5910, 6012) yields 0.81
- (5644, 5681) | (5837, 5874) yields 1.33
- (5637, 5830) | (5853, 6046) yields 0.95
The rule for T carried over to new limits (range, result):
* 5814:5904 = 13.2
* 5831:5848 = 15.1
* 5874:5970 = 11.9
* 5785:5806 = 17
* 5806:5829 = 15.3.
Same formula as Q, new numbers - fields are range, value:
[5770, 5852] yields 16.2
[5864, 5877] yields 14.7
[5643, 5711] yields 12.3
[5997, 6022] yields 11.2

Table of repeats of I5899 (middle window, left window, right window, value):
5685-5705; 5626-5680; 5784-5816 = 1.5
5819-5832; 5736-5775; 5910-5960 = -1.9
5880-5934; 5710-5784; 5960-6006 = -3.8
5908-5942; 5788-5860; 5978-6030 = 1.4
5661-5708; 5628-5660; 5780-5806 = 4.5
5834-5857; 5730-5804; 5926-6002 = -2.1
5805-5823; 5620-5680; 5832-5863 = -2.3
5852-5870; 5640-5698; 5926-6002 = -4.2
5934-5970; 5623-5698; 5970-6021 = -2.4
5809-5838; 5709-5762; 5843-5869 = -2.5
